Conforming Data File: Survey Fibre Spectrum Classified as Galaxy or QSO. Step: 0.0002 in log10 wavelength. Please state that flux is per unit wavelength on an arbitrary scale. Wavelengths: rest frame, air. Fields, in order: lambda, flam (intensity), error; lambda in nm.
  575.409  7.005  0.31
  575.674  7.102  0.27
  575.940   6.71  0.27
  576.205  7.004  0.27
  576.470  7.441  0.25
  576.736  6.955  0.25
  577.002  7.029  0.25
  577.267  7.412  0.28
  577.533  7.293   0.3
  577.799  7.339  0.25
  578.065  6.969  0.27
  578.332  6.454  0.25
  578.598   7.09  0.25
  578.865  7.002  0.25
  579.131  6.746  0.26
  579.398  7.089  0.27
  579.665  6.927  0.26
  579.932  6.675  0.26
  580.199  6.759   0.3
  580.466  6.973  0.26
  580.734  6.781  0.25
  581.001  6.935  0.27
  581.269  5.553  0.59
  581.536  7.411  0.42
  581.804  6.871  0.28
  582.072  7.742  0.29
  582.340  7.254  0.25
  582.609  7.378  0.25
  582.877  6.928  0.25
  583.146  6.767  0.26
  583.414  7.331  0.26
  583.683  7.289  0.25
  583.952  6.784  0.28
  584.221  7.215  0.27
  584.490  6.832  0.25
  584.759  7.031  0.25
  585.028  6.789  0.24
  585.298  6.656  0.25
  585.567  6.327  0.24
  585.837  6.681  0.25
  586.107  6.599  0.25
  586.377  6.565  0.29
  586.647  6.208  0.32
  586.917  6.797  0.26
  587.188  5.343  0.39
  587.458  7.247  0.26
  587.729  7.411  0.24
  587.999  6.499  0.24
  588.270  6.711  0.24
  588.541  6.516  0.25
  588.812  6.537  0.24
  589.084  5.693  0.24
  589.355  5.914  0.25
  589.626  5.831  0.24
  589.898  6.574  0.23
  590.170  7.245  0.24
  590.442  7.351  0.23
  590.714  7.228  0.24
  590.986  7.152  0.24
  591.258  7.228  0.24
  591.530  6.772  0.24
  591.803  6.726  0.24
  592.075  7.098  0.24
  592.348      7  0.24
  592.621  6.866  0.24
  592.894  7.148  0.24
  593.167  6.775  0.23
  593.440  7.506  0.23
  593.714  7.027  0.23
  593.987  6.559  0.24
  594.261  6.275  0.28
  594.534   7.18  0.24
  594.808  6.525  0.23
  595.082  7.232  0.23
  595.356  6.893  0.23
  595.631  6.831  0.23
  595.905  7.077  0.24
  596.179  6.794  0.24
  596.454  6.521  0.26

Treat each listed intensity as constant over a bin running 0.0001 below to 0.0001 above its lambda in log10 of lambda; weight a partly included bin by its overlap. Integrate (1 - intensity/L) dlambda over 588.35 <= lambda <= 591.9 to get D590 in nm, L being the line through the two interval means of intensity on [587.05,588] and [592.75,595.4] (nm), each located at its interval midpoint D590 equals 0.041 nm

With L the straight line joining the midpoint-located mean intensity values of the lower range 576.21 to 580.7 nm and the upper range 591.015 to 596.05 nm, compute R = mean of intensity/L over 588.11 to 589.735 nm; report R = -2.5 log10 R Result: 0.12 mag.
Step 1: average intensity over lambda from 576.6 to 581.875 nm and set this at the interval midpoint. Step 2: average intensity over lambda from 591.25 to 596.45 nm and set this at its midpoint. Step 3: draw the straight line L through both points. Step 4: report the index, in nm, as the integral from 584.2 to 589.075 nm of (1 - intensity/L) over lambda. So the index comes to 0.20 nm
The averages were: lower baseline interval 6.91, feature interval 6.63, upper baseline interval 6.9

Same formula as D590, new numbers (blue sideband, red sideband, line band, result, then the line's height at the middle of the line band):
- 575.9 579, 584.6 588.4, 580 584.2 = -0.086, 6.85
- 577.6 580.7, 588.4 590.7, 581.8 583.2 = -0.088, 6.78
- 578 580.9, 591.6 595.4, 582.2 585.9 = -0.042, 6.88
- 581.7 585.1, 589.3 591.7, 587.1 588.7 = 0.064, 6.93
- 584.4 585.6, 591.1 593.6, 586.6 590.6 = 0.203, 6.88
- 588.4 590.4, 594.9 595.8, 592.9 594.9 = -0.013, 6.82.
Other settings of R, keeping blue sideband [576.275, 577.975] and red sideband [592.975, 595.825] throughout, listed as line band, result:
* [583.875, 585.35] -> 0.03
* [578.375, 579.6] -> 0.04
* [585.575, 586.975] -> 0.08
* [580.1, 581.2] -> 0.06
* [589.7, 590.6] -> 0.00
